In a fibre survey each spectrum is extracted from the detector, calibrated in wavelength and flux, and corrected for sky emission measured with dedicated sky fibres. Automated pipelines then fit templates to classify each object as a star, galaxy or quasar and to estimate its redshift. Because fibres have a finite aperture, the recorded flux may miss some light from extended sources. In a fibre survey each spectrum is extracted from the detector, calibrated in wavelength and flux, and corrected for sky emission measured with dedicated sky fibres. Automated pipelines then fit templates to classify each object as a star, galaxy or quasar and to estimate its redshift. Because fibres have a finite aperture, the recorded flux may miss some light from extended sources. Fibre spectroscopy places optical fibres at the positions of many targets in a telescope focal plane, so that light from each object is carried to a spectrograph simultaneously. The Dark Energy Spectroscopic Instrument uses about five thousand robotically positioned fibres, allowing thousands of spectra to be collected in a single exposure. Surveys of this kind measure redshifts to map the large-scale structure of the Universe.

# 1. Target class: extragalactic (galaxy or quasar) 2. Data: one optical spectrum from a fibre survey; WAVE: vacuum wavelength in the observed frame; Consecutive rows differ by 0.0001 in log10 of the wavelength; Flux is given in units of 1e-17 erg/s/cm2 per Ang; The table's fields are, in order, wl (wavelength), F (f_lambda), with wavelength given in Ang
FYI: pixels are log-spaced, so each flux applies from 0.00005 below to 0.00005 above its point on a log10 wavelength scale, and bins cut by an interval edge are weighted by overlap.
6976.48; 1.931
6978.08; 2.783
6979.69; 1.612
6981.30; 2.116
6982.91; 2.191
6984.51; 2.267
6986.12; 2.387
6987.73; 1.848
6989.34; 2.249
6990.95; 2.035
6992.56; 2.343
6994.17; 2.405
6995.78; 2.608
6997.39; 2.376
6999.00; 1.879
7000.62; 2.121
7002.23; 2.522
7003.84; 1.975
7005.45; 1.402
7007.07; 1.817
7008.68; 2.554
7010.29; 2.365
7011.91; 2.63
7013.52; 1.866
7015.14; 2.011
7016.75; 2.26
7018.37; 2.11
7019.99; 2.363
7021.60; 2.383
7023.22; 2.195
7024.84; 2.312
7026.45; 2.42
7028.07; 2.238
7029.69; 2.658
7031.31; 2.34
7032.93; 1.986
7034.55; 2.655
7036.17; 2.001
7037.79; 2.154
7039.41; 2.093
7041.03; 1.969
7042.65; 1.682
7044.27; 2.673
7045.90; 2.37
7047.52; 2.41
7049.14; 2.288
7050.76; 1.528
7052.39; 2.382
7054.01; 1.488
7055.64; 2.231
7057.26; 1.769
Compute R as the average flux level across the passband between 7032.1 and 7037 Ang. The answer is 2.21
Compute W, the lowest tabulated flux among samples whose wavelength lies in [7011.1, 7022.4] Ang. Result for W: 1.866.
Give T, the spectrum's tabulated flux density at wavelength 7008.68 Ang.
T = 2.554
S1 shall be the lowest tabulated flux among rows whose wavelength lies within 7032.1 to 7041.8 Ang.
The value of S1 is 1.969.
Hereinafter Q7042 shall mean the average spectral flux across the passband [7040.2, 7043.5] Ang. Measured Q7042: 1.84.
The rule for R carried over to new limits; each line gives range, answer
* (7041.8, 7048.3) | 2.28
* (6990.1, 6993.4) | 2.19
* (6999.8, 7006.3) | 2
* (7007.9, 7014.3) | 2.36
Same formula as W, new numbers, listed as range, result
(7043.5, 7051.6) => 1.528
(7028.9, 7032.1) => 2.34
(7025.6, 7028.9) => 2.238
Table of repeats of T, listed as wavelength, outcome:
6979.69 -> 1.612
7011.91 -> 2.63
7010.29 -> 2.365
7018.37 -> 2.11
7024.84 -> 2.312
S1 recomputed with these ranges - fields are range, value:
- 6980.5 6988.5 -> 1.848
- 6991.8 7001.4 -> 1.879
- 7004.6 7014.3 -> 1.402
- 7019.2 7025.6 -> 2.195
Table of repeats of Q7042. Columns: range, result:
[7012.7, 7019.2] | 2.06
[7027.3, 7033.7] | 2.31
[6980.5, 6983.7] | 2.15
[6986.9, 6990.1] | 2.05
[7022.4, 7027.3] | 2.31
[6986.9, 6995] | 2.18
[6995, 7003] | 2.3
